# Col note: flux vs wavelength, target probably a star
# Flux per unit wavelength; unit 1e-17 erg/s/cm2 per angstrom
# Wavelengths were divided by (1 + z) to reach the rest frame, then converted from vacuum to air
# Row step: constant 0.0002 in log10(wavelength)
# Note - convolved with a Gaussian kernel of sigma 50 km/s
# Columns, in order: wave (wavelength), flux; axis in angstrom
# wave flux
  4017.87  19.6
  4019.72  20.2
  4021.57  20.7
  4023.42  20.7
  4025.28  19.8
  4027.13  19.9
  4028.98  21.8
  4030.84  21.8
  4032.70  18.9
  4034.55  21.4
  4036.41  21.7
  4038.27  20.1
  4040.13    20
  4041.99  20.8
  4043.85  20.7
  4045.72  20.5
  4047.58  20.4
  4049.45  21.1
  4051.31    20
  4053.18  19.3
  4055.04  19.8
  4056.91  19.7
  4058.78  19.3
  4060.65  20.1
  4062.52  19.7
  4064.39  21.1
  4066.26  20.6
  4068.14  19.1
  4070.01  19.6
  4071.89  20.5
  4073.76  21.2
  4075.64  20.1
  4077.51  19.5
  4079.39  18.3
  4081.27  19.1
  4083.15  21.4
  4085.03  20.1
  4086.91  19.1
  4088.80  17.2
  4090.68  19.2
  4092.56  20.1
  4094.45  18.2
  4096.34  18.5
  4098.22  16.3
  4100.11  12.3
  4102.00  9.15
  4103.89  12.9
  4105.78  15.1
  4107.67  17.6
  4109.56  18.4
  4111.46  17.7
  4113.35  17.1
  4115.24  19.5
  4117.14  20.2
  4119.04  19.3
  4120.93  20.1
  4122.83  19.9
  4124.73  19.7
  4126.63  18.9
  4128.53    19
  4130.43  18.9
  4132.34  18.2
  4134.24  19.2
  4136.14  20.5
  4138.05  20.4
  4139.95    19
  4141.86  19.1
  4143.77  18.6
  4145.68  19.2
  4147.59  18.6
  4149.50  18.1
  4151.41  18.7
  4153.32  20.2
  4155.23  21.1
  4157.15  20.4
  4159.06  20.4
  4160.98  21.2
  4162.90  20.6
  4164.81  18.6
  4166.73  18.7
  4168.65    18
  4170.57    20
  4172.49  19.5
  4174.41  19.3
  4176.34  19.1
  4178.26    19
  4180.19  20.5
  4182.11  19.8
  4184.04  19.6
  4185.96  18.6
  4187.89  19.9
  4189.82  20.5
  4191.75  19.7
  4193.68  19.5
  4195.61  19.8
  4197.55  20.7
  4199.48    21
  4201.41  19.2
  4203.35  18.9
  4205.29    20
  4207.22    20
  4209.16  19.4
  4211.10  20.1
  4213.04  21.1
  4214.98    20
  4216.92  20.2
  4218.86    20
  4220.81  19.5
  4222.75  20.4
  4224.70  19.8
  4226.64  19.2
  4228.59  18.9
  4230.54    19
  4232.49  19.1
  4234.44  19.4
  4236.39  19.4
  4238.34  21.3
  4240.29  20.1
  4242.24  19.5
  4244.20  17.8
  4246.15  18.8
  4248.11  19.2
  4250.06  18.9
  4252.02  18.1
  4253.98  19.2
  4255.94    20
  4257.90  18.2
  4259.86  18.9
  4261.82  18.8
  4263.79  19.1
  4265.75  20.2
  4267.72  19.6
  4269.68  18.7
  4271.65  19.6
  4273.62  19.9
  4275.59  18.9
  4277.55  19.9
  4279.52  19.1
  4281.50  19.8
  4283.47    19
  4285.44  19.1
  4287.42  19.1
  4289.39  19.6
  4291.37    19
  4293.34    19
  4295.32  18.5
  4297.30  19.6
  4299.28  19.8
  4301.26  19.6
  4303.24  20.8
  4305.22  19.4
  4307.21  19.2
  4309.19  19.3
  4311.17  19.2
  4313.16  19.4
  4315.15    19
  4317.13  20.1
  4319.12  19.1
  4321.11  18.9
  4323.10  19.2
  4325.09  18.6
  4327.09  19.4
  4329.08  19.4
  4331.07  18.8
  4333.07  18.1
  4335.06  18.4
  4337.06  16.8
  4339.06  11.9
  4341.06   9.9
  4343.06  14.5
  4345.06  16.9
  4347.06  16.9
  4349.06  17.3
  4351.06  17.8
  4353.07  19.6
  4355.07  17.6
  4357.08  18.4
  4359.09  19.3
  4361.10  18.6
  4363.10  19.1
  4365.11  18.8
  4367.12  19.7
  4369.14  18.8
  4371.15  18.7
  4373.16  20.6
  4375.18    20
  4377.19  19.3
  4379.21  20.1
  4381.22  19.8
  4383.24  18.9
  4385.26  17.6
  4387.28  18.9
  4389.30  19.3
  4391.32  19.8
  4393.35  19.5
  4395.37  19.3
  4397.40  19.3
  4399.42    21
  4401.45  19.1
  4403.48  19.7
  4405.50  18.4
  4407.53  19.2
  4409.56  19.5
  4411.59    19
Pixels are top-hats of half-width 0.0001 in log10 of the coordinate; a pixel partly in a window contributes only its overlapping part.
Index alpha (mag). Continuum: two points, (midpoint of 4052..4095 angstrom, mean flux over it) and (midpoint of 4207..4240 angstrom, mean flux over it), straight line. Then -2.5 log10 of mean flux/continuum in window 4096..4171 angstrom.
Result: 0.07 mag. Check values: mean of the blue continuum 19.7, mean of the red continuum 19.8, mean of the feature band 18.5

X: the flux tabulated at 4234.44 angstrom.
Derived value 19.4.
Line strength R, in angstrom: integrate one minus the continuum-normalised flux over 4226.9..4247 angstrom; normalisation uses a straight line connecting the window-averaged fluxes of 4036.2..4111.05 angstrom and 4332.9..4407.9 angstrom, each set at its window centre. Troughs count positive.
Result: -0.8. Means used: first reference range 18.9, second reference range 18.3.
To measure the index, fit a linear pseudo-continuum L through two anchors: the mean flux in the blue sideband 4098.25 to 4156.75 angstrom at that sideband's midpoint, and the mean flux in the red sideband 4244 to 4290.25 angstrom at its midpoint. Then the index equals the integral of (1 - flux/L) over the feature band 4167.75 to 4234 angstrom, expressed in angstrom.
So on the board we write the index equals -3.4 angstrom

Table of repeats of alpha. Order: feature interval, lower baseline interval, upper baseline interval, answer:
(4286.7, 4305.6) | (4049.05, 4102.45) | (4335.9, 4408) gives -0.05 mag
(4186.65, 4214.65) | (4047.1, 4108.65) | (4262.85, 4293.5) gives -0.05 mag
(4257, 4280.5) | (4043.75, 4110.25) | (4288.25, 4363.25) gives -0.05 mag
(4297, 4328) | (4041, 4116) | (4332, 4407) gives -0.06 mag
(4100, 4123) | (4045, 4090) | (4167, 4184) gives 0.16 mag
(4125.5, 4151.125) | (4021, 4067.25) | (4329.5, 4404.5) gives 0.04 mag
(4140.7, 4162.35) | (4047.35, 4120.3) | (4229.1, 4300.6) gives -0.04 mag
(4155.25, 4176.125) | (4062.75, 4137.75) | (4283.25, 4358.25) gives -0.07 mag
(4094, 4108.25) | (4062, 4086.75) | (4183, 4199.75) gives 0.32 mag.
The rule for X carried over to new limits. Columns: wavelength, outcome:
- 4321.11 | 18.9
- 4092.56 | 20.1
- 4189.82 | 20.5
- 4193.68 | 19.5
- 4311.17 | 19.2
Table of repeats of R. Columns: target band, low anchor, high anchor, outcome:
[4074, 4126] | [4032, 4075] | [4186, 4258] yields 5.2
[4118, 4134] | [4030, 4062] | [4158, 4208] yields 0.6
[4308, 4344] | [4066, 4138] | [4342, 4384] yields 1.5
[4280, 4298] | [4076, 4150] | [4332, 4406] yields -0.8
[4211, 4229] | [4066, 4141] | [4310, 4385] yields -1.5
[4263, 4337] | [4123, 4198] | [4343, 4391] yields -1.1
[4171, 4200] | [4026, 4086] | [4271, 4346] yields -0.6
